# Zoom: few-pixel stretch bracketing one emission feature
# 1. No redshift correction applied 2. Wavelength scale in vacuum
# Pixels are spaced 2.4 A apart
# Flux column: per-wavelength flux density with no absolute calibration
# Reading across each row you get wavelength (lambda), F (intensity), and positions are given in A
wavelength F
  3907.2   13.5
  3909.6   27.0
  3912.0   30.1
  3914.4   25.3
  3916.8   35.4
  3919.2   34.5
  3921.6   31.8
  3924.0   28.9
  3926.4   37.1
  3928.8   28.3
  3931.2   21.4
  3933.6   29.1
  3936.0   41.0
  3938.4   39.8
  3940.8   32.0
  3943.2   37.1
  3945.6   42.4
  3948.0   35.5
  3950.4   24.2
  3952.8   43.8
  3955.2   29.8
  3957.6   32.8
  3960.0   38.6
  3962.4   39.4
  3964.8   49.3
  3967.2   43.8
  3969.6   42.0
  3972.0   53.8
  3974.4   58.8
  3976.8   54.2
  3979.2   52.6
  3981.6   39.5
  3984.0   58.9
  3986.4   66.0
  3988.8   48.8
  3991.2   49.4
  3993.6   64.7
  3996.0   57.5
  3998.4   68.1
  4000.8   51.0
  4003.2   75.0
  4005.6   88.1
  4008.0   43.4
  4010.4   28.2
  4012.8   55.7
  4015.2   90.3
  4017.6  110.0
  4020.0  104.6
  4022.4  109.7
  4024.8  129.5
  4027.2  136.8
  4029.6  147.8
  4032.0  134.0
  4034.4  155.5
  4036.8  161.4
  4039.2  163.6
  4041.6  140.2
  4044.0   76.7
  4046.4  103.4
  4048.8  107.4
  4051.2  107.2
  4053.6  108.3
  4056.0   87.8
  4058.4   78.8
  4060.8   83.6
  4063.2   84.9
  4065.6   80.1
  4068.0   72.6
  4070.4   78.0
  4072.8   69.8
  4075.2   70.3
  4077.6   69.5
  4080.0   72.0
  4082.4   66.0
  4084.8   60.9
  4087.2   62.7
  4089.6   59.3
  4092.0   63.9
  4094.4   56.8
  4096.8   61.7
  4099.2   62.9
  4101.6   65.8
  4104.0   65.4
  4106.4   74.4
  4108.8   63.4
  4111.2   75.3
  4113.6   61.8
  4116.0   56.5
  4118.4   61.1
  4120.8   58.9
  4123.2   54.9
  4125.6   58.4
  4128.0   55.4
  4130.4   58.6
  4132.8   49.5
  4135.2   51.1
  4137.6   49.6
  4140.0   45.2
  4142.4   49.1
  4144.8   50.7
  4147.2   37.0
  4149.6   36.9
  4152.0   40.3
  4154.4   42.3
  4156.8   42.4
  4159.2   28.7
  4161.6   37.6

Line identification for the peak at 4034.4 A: Lyman alpha 1216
